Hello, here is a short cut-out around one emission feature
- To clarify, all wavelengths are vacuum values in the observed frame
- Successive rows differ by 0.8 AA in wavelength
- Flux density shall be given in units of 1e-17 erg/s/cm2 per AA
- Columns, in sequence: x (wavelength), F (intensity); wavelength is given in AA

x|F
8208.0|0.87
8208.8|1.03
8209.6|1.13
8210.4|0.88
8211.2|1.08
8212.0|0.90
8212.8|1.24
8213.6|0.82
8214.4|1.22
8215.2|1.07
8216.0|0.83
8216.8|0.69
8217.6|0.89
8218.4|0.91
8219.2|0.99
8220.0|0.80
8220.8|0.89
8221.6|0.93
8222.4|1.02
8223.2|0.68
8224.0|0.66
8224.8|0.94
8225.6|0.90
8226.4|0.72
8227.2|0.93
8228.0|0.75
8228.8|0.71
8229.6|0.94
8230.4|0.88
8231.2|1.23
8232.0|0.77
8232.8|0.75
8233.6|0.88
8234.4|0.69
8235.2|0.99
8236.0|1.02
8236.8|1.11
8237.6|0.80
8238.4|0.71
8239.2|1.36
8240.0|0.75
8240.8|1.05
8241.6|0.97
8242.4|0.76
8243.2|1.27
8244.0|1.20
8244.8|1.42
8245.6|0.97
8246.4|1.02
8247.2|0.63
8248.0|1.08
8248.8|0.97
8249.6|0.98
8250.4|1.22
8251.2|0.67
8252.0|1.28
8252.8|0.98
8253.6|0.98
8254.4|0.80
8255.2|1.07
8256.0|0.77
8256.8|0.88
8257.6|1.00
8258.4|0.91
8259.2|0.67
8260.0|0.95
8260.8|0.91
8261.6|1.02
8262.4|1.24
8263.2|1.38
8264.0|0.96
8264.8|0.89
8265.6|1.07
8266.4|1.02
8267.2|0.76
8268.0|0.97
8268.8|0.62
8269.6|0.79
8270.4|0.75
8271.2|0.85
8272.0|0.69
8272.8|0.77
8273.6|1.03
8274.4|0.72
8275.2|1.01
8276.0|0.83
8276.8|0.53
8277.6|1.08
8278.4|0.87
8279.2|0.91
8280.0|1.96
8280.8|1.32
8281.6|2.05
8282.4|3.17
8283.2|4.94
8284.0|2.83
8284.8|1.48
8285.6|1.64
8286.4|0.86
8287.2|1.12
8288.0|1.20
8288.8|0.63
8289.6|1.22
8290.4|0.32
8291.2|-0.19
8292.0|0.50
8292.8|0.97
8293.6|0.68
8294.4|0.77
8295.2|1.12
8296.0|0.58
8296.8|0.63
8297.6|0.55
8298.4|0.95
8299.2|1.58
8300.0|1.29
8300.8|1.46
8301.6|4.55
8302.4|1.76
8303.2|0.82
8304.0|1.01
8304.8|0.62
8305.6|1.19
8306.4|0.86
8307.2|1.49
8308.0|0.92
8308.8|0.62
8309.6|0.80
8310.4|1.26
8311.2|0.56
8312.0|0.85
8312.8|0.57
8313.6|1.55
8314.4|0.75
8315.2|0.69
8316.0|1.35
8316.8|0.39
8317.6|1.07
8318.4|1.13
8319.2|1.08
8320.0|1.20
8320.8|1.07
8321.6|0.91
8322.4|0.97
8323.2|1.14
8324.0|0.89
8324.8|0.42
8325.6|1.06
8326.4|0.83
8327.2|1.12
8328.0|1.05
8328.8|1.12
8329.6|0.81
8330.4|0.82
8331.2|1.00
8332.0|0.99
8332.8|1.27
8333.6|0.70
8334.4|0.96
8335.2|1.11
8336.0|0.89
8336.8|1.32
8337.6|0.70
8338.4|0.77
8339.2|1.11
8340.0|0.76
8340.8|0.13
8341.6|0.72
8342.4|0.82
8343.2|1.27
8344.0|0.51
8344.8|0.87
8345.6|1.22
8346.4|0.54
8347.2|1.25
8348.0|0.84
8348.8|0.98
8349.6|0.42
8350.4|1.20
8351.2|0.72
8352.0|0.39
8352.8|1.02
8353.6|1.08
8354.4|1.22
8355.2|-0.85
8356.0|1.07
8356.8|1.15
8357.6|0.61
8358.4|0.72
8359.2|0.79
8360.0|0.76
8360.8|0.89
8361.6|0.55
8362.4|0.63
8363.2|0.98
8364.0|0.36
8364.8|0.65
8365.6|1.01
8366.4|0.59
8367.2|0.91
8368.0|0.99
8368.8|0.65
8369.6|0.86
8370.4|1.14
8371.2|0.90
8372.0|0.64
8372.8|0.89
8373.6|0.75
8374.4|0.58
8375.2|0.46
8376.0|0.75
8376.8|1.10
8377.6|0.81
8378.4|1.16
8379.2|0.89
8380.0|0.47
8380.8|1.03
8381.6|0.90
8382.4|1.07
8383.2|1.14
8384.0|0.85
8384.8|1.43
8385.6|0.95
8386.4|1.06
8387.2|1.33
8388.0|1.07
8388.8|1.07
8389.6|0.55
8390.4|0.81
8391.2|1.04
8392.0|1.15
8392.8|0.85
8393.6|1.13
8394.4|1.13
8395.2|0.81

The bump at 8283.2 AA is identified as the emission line [S II]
